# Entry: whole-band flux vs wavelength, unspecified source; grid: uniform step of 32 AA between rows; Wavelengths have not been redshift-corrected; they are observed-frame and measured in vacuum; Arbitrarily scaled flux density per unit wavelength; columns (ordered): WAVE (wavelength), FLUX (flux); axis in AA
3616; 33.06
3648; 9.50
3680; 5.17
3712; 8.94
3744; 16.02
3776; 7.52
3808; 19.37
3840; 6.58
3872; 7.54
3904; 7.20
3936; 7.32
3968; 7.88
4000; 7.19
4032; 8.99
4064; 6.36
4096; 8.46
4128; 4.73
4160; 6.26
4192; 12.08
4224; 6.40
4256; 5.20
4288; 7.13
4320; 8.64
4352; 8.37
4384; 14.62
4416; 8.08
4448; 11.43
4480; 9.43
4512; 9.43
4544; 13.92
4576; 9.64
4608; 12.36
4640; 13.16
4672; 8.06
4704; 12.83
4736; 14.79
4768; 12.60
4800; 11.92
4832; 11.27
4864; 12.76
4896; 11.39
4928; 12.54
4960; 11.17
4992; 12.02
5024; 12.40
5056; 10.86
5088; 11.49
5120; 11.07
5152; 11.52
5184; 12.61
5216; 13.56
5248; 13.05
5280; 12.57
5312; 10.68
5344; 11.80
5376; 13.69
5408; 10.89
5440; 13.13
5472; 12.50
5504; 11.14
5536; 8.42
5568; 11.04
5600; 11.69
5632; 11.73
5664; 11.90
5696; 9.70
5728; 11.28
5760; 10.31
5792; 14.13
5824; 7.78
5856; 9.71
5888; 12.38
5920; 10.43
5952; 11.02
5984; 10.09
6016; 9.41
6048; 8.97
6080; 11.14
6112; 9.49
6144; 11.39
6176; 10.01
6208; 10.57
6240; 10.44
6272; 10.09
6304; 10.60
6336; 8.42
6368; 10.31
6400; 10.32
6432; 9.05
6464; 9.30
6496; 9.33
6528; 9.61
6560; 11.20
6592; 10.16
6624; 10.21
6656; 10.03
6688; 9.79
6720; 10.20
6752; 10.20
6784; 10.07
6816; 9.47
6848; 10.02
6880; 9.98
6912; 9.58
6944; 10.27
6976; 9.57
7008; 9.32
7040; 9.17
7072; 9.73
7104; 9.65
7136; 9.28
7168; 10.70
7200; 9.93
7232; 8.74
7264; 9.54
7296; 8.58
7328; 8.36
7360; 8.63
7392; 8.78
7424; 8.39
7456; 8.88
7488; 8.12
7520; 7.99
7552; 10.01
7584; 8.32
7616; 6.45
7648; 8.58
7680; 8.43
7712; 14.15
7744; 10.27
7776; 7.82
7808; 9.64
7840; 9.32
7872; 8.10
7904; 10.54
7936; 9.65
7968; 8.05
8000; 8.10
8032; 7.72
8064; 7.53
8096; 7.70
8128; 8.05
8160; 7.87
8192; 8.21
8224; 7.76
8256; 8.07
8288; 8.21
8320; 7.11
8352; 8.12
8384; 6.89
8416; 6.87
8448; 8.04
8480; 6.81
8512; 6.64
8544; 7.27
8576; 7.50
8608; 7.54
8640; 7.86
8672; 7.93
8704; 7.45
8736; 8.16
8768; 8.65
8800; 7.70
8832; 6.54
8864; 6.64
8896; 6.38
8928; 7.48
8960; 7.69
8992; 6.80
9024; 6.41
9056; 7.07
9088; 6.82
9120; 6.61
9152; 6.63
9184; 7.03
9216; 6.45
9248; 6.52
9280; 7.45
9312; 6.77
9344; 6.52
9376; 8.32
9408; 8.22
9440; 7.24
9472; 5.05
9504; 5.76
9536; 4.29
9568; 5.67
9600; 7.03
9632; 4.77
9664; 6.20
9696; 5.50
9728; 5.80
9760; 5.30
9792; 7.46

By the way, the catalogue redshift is 0.177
